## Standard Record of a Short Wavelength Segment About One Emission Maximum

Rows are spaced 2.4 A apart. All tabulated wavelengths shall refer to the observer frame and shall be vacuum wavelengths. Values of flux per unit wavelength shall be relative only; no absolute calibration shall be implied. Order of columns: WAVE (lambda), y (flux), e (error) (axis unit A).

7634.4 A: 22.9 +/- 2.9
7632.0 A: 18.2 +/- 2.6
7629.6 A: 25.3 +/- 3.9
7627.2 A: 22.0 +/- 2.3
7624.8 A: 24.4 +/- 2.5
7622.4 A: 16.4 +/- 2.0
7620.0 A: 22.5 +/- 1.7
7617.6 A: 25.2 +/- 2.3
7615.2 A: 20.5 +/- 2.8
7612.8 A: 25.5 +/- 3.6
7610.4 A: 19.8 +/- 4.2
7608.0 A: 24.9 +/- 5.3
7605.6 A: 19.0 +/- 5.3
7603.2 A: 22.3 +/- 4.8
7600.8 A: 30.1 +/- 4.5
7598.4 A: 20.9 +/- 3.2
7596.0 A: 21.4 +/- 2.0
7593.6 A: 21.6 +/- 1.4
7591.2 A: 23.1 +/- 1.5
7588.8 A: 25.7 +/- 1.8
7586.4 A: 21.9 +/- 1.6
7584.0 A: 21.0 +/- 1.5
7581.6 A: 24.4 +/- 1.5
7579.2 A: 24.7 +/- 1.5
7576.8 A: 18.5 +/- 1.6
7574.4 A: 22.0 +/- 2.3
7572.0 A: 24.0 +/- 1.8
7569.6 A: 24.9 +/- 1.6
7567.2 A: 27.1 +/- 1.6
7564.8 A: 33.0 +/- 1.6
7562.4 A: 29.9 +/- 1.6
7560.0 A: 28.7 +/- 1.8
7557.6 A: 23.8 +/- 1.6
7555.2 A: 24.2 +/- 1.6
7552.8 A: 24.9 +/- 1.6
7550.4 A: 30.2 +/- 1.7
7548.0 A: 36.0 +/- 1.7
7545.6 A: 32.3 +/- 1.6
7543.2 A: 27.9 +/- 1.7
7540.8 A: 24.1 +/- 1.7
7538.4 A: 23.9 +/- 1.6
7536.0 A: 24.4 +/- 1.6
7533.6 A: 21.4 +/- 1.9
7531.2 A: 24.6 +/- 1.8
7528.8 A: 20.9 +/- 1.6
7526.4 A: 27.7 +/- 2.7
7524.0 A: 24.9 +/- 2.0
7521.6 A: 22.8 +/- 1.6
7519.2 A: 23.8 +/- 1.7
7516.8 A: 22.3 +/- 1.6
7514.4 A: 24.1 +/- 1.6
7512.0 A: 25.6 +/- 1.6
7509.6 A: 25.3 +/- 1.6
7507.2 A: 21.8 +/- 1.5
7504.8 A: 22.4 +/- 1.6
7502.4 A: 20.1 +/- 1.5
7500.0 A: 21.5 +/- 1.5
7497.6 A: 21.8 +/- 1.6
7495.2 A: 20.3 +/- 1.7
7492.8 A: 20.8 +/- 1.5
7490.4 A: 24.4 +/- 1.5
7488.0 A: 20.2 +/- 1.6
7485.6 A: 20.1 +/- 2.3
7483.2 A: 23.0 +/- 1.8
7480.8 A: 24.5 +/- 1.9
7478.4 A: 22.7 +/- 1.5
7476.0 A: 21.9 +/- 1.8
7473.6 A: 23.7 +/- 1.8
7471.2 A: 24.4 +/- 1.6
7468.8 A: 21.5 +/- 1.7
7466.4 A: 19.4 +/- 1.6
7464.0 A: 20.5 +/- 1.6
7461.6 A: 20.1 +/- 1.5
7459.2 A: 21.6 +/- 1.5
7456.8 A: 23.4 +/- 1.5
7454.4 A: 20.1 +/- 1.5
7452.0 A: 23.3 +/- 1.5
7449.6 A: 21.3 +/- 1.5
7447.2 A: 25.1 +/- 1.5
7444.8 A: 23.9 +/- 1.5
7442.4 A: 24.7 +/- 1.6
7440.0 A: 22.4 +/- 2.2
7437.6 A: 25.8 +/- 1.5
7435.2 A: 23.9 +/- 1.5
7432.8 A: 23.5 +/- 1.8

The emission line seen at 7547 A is [S II]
